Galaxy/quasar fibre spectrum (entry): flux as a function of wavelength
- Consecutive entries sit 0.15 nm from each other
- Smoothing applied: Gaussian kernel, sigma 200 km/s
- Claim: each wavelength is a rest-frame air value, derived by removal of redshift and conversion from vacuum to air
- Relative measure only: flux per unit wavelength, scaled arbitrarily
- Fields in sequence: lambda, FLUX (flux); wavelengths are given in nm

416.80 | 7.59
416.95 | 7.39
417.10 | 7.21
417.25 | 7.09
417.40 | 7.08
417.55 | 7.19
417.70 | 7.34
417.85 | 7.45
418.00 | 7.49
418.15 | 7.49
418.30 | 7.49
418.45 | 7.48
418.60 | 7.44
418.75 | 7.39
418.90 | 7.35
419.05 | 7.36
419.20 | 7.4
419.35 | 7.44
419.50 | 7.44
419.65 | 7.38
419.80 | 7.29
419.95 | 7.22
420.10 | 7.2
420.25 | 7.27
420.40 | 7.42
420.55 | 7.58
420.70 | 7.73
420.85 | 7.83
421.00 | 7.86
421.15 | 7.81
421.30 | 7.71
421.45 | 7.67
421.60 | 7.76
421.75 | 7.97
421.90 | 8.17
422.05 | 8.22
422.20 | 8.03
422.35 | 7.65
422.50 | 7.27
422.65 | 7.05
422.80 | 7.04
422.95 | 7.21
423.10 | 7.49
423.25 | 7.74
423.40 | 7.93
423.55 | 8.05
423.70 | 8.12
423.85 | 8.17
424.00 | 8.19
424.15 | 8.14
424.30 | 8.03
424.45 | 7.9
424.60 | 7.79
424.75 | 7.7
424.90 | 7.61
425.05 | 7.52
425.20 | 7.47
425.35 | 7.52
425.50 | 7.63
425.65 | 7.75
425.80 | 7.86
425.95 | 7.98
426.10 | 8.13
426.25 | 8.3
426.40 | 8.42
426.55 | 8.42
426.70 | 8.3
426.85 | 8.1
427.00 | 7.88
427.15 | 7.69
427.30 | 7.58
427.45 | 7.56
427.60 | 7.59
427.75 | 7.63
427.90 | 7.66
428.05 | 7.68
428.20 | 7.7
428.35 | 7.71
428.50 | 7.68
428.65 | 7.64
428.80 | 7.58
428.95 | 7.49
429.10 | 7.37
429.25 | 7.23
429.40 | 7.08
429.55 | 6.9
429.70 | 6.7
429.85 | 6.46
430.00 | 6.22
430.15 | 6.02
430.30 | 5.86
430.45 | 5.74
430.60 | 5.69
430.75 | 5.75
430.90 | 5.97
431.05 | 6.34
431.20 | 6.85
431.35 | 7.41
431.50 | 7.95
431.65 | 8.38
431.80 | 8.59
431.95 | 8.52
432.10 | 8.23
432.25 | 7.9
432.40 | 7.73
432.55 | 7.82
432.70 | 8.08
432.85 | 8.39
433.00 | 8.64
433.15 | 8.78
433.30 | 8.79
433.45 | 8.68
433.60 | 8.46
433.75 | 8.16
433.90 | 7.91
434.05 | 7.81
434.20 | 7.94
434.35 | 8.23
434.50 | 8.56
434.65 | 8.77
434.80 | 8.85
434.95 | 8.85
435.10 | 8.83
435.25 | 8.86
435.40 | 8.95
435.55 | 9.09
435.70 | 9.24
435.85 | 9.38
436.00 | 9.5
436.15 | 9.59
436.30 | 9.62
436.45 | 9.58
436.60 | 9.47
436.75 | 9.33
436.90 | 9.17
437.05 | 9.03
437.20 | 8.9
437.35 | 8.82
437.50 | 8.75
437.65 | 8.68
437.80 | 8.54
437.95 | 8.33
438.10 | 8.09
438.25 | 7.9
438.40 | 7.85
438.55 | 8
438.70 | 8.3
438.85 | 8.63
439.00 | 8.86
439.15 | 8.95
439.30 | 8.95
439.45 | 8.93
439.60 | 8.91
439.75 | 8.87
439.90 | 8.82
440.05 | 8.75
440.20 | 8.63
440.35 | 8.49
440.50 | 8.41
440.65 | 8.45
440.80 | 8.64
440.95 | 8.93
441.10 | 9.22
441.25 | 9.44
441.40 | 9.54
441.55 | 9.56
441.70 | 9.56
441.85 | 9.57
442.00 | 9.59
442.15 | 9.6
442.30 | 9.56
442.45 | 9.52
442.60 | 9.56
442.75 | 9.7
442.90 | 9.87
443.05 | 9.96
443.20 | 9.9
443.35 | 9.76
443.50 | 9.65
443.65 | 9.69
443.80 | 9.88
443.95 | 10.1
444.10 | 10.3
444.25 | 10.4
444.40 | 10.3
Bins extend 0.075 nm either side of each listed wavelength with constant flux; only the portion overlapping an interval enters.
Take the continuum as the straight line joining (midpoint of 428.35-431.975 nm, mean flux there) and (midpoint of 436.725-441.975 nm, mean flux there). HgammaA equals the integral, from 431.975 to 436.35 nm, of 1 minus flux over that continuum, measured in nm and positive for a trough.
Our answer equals -0.47 nm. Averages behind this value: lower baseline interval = 6.97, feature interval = 8.6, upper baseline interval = 8.8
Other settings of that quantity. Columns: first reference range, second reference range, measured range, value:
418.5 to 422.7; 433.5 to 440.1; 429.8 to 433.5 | 0.439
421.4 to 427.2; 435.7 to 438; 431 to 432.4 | 0.127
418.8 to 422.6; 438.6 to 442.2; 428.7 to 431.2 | 0.513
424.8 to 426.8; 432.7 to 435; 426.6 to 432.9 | 0.633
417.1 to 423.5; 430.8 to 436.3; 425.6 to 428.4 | 0.012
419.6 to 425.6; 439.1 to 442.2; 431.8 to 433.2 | 0.031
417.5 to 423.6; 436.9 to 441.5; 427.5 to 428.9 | 0.065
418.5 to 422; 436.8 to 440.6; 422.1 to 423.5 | 0.035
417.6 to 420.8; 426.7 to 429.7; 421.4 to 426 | -0.168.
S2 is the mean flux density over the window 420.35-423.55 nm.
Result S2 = 7.68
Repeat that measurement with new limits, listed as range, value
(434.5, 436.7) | 9.16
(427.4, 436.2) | 7.81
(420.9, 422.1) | 7.89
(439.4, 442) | 9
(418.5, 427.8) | 7.71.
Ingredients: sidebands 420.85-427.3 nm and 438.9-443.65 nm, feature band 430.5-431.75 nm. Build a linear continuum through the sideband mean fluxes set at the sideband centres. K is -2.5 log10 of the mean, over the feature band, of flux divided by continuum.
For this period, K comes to 0.23 mag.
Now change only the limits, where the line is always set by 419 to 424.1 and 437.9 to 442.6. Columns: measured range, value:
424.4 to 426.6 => 0.01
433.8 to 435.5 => 0.00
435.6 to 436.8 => -0.10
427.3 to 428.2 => 0.06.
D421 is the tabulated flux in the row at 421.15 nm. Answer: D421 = 7.81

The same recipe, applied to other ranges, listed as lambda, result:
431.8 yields 8.59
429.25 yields 7.23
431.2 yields 6.85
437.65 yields 8.68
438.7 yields 8.3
